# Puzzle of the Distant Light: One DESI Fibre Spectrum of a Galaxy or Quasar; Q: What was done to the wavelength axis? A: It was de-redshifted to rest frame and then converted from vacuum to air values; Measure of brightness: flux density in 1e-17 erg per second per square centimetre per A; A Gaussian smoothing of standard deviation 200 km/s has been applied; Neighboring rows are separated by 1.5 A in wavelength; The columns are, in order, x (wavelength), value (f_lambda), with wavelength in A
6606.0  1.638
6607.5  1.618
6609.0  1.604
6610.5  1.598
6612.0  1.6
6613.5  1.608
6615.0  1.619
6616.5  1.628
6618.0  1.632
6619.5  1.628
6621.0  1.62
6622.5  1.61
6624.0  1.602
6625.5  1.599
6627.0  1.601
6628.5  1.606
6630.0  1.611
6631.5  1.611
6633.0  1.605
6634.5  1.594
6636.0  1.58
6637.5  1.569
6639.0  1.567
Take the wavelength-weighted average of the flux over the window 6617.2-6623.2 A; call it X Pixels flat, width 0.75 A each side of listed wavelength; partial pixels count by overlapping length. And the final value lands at 1.62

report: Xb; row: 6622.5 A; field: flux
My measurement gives 1.61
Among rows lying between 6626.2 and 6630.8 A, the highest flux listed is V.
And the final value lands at 1.611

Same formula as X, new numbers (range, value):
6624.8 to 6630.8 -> 1.6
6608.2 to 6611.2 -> 1.6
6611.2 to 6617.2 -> 1.61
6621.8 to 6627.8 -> 1.6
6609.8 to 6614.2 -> 1.6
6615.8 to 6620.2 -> 1.63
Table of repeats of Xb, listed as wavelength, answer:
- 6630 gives 1.611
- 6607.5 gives 1.618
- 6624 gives 1.602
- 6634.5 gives 1.594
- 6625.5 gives 1.599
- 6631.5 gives 1.611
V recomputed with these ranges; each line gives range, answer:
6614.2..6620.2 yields 1.632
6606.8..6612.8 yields 1.618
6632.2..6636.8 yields 1.605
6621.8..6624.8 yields 1.61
